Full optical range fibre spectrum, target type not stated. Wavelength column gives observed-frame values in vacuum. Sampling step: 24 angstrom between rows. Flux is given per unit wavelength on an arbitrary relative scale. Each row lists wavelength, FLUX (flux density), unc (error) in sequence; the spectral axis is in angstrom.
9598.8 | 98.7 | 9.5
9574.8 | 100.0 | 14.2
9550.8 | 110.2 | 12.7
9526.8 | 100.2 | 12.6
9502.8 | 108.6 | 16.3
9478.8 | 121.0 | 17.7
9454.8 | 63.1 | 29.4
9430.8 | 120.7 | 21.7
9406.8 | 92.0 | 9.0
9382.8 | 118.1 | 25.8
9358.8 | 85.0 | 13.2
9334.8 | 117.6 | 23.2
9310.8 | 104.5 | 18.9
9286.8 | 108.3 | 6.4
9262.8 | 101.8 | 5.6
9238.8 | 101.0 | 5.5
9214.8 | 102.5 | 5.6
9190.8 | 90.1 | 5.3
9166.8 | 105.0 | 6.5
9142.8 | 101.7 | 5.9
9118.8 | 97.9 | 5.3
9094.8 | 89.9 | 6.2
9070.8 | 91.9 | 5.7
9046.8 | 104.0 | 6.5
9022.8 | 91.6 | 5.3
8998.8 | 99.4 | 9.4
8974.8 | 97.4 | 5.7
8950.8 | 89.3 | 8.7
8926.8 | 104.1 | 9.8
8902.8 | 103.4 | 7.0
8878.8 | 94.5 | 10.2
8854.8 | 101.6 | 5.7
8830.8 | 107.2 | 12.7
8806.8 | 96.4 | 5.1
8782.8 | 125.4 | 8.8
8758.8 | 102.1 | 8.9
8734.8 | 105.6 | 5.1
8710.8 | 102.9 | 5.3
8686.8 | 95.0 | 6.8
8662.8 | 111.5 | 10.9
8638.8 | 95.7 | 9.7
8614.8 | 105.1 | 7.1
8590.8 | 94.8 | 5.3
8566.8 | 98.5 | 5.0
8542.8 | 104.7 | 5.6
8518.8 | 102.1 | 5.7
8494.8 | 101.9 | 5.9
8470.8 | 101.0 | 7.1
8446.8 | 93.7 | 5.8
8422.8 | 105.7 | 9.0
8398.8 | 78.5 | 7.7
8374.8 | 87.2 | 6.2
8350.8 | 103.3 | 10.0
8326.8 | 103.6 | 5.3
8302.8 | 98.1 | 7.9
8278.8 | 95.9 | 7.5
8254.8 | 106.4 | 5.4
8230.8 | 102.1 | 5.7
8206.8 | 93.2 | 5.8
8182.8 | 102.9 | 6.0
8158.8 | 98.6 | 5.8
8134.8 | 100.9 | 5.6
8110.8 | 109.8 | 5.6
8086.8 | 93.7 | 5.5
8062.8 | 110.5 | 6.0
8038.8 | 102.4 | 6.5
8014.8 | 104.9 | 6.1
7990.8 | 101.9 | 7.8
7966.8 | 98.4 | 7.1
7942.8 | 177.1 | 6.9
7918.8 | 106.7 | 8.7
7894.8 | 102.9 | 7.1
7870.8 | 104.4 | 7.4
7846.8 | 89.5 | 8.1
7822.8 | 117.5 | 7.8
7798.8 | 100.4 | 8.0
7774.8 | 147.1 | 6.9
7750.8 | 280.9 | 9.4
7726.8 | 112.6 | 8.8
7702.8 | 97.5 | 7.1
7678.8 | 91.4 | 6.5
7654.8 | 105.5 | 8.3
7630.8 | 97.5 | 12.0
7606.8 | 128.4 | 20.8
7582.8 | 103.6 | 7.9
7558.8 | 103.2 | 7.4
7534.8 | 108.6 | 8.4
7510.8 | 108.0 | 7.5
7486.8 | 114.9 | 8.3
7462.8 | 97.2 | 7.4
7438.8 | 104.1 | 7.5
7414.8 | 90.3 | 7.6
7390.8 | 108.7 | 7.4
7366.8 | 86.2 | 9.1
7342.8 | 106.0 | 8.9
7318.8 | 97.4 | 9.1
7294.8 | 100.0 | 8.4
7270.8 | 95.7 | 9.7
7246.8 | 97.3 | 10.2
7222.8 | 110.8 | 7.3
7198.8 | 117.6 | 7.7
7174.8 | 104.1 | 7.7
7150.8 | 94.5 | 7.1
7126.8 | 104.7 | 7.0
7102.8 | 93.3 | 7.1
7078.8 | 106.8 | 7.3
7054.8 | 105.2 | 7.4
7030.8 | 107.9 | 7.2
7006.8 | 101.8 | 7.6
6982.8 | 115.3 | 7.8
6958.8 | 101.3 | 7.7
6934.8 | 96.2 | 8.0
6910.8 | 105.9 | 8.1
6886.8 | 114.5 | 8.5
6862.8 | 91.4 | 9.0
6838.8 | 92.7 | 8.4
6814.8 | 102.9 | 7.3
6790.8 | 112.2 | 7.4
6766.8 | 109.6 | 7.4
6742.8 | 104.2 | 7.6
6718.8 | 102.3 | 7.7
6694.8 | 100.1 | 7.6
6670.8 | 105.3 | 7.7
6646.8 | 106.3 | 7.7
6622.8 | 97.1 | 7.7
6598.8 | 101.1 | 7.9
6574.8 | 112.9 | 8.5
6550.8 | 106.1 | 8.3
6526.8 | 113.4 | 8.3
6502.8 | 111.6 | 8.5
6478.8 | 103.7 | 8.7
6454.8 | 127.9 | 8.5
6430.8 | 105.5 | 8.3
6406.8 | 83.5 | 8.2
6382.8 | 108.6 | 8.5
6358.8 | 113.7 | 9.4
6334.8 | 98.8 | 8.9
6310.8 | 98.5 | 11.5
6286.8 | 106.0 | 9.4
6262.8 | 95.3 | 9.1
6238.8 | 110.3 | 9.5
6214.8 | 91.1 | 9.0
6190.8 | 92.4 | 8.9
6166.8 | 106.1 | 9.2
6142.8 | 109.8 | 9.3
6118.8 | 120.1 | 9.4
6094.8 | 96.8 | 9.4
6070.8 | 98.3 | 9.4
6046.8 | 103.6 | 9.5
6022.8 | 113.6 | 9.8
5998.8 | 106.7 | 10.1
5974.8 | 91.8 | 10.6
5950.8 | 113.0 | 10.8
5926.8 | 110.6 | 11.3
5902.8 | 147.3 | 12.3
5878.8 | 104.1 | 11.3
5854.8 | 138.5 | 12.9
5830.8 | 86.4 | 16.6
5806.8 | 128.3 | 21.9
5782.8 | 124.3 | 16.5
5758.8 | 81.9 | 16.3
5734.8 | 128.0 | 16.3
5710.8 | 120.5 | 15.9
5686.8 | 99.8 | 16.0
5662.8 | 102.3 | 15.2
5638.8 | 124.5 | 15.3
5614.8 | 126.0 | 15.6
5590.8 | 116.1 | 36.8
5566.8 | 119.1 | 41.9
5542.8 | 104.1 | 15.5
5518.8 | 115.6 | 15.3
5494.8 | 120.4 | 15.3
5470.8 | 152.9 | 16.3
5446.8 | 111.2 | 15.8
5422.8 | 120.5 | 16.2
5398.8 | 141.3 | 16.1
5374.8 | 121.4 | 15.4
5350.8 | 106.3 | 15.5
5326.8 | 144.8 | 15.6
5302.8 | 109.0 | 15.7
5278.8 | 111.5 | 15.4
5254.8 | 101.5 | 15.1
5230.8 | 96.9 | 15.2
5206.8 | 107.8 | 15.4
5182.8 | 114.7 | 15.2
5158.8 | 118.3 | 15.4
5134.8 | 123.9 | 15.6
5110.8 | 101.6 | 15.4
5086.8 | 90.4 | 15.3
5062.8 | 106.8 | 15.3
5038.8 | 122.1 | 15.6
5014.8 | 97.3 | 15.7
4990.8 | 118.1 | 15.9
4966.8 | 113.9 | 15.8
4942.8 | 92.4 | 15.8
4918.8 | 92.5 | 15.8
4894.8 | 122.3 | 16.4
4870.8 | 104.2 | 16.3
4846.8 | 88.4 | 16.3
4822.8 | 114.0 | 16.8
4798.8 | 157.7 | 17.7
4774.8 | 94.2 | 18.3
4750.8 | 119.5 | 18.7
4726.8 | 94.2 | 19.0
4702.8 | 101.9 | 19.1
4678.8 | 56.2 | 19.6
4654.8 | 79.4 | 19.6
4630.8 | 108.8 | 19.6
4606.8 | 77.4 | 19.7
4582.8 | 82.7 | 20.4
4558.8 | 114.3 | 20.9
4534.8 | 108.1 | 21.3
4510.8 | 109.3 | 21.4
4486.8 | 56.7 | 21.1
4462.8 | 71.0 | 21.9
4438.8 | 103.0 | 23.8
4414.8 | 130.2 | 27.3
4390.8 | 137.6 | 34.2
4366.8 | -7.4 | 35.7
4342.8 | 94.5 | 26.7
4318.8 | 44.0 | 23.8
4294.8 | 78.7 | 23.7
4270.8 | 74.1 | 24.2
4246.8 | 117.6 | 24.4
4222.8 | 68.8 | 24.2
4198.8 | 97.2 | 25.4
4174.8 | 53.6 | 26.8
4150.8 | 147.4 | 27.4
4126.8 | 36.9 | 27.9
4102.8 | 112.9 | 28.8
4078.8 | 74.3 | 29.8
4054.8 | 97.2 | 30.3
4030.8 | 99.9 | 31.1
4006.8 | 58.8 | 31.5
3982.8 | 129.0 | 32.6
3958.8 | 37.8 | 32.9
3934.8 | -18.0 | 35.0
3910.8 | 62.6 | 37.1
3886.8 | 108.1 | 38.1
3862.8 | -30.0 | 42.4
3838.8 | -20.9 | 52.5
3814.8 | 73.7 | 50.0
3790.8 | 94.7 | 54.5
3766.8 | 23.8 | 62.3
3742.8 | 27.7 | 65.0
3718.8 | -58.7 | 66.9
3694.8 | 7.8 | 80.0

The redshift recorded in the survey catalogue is 0.18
